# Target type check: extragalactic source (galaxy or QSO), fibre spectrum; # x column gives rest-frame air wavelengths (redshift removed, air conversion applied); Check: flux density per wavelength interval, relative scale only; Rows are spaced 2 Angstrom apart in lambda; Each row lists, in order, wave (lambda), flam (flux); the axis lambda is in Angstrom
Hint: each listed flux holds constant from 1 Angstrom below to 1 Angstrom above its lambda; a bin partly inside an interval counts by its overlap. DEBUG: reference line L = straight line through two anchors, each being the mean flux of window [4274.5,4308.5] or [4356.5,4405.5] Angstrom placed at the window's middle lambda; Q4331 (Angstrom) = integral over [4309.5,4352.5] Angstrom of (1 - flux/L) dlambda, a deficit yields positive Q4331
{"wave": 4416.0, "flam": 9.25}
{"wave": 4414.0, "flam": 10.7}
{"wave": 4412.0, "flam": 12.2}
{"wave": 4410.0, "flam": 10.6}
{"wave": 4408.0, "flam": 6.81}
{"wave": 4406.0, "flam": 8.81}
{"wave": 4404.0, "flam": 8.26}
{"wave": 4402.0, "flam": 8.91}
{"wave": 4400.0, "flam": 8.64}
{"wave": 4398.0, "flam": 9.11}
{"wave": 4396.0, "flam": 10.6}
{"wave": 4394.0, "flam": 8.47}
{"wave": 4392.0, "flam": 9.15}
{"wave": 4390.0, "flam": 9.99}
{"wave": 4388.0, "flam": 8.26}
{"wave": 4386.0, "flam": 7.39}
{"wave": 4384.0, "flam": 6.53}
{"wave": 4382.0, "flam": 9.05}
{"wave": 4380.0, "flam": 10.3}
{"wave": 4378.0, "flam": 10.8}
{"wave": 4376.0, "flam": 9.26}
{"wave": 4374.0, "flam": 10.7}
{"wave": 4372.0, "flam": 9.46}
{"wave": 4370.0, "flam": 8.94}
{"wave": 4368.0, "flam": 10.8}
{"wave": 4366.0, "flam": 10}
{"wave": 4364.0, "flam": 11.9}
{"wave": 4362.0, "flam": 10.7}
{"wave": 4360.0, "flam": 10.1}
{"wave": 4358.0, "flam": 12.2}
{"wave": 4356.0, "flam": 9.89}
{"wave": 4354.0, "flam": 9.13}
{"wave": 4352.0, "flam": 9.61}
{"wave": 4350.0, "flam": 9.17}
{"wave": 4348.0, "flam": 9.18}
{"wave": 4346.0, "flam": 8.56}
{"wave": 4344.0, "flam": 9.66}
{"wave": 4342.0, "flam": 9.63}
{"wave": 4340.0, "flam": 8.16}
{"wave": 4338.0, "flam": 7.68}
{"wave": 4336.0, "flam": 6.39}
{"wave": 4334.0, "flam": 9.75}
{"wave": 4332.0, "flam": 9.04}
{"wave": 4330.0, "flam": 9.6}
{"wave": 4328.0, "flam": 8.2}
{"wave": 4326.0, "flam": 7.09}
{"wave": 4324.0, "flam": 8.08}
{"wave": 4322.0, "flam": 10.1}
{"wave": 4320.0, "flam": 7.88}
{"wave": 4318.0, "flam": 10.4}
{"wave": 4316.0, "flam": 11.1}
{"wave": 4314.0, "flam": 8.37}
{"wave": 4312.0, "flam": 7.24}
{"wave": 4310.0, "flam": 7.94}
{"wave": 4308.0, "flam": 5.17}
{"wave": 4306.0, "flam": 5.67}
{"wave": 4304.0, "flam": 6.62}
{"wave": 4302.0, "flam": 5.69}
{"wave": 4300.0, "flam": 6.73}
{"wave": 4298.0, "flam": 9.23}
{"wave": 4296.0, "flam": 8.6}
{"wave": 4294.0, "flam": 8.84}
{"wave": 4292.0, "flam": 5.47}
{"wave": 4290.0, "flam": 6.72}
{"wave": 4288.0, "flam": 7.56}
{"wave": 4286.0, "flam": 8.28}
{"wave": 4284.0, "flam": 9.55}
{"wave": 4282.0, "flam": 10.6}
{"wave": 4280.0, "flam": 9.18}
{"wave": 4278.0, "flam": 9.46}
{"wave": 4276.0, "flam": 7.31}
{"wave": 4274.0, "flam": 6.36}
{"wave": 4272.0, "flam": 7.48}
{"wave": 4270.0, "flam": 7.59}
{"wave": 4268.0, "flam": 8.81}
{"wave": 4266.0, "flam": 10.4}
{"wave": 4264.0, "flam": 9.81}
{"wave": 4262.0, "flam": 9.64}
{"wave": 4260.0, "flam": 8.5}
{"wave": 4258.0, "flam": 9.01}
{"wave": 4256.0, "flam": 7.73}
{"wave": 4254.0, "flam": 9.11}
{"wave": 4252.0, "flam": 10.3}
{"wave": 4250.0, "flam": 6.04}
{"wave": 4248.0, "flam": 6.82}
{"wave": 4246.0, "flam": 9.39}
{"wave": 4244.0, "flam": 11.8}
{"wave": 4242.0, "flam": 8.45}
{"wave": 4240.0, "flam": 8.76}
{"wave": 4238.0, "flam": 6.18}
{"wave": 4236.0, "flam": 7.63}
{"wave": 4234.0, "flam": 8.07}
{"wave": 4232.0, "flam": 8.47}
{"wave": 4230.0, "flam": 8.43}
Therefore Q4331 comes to -1.24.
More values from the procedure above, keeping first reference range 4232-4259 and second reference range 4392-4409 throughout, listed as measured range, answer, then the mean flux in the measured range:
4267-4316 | 4.3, 7.76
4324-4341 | 0.7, 8.23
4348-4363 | -2.5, 10.1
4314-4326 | -0.9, 9.21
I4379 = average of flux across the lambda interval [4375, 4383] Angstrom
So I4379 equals 9.85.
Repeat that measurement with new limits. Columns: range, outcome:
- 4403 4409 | 7.96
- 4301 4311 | 6.22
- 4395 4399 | 9.86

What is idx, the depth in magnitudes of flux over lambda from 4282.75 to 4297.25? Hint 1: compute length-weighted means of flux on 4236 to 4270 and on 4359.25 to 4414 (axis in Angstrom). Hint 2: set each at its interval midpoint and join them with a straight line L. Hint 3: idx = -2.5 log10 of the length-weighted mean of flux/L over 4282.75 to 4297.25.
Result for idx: 0.130 mag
